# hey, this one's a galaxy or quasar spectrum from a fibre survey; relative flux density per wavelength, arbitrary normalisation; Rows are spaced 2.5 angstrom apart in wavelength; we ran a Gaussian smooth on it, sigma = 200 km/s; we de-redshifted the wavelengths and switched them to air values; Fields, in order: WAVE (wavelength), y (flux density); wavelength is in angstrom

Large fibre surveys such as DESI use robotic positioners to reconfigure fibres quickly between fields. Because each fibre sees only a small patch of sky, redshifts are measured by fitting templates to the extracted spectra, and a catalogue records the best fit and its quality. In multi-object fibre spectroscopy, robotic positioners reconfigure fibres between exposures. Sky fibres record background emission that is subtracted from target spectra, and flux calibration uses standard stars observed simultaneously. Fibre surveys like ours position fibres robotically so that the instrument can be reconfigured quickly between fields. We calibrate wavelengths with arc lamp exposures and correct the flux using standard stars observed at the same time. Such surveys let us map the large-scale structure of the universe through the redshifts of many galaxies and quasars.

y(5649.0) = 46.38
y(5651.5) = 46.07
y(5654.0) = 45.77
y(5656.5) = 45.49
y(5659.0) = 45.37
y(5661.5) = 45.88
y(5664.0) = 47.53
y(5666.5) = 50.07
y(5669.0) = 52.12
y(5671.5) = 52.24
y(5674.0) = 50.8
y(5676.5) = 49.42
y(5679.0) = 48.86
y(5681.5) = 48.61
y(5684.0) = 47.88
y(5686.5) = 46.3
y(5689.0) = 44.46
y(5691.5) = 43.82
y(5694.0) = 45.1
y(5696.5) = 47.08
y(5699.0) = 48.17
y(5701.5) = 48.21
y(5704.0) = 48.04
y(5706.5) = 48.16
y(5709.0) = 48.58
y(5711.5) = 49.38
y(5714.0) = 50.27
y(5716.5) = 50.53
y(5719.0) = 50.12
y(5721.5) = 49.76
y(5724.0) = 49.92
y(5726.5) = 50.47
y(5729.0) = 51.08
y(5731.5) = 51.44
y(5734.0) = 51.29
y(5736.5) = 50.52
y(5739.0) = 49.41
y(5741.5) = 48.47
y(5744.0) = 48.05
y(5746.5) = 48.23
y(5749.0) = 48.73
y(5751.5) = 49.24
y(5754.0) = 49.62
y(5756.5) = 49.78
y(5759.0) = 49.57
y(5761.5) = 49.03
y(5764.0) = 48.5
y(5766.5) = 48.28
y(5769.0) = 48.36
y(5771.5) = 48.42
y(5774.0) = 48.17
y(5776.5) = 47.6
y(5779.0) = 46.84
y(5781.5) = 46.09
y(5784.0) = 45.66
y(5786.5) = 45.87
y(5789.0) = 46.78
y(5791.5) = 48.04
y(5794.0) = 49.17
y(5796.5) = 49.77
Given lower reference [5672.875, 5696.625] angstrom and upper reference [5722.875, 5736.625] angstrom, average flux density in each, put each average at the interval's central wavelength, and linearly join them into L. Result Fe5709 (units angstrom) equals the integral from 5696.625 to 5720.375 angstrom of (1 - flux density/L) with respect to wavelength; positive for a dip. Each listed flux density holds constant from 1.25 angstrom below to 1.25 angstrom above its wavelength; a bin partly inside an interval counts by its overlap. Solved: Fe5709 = 0.08 angstrom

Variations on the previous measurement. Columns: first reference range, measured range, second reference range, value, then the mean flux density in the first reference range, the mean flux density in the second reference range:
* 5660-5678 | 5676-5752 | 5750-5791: 0.3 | 49.7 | 48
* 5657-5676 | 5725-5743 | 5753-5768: -0.5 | 49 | 49.1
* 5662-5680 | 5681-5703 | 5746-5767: 1.4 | 50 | 49.1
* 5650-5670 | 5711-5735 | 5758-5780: -1.3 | 47.2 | 48.3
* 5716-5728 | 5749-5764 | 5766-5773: -0.1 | 50.2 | 48.4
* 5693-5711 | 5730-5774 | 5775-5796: -1.7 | 47.7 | 47.1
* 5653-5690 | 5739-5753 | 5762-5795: -0.3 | 48.1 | 47.5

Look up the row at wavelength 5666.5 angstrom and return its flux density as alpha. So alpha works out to 50.07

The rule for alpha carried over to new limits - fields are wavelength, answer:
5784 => 45.66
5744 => 48.05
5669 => 52.12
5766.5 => 48.28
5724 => 49.92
